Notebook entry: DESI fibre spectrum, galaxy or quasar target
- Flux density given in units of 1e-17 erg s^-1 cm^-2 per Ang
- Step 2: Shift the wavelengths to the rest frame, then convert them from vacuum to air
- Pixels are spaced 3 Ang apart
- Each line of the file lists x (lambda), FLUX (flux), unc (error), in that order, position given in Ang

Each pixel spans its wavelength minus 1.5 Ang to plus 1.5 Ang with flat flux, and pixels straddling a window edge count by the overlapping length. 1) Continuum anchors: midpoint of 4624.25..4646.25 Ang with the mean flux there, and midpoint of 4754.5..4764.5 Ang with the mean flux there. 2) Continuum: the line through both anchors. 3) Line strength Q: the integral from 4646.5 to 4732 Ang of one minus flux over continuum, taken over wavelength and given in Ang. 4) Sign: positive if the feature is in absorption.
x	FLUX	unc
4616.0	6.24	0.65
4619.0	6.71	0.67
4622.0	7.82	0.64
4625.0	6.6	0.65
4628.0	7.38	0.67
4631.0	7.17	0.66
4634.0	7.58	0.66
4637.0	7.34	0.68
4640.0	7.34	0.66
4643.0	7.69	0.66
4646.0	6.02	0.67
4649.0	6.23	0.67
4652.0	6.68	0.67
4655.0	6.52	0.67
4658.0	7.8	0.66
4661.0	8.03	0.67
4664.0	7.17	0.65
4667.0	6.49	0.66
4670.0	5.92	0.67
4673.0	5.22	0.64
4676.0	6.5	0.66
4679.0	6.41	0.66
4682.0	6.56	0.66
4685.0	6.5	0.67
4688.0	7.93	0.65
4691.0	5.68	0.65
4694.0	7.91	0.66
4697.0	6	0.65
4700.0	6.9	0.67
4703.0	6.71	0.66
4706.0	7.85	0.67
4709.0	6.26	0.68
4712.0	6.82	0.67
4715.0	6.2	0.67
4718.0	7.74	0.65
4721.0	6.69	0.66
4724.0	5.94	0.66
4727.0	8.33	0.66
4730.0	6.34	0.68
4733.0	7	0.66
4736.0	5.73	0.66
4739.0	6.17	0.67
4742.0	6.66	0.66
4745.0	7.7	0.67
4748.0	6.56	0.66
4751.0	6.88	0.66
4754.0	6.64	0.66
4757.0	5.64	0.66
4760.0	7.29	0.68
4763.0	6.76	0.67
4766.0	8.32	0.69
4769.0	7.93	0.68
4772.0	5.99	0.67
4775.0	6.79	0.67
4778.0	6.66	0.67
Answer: 2.2 Ang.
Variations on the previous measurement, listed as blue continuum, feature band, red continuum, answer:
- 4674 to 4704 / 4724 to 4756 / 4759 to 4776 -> 1.2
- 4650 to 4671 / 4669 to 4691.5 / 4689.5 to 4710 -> 1.6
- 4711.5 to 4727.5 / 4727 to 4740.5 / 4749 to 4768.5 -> 0.7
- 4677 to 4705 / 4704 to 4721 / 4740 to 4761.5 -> -0.5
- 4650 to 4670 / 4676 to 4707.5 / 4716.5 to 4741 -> 0.2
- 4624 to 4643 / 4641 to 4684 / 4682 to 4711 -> 2.5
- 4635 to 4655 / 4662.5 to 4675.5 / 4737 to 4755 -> 1.2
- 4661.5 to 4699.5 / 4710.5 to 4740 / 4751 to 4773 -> 0.3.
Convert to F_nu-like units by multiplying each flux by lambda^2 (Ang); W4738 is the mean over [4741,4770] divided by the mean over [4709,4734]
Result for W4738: 1.0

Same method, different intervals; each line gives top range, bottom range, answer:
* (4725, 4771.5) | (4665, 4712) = 1.07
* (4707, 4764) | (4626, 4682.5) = 1.02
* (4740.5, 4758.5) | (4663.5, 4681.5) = 1.10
